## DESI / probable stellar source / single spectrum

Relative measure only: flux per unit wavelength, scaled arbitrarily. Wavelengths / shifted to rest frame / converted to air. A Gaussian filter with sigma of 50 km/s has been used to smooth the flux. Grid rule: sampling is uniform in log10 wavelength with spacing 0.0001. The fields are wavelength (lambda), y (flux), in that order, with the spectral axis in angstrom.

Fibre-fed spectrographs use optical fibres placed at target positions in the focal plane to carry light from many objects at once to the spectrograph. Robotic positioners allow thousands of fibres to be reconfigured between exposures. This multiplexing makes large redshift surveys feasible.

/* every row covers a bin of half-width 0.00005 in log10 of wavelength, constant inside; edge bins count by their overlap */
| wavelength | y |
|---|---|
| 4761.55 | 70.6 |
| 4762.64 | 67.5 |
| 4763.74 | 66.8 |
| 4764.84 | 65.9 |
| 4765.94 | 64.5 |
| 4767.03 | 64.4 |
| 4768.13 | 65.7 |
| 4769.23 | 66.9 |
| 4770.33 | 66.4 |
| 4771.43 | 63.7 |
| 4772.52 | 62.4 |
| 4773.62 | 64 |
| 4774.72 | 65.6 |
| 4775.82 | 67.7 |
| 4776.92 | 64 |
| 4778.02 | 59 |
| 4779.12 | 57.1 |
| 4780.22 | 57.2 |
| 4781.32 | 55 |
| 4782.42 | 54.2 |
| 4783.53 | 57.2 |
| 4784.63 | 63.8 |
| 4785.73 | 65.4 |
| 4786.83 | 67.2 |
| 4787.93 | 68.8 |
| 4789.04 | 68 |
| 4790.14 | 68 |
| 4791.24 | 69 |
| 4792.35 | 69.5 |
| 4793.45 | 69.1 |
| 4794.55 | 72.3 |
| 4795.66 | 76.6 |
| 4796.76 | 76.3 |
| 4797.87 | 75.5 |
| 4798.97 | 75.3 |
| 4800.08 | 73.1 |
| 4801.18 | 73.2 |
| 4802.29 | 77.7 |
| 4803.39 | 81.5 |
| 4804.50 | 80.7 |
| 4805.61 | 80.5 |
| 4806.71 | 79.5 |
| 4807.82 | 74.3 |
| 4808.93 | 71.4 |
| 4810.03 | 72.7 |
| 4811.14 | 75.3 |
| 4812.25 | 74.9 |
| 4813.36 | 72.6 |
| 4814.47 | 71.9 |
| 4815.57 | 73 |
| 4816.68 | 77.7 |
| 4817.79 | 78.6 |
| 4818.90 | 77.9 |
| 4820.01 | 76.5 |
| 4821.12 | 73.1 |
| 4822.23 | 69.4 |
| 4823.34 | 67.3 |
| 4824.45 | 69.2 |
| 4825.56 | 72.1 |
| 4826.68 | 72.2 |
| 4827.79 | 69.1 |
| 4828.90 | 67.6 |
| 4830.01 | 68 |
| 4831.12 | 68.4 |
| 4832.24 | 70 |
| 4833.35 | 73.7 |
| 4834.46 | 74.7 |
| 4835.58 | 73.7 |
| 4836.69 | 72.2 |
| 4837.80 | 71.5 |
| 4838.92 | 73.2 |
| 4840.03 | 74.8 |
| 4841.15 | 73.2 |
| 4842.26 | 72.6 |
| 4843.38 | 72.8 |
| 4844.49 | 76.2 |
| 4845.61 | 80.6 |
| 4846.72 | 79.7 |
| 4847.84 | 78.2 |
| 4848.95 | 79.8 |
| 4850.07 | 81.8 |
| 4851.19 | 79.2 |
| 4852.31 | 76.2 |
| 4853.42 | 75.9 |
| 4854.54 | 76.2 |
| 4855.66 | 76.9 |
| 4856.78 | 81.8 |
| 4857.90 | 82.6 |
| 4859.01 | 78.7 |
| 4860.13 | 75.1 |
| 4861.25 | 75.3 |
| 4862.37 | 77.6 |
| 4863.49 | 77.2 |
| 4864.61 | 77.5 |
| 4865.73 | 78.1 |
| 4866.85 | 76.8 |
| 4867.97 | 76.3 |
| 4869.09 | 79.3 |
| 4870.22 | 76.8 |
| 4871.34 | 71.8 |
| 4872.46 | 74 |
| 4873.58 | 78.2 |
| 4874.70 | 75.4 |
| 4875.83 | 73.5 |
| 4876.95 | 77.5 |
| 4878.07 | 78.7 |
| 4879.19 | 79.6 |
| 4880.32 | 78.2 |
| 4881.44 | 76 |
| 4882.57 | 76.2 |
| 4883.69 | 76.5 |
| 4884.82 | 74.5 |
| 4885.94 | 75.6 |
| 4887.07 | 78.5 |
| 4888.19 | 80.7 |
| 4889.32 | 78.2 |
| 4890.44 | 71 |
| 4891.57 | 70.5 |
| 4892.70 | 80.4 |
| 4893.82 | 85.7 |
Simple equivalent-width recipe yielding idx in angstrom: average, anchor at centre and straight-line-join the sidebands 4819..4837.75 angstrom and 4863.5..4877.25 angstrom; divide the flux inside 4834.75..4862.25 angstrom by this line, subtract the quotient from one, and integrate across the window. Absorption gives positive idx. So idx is -1.1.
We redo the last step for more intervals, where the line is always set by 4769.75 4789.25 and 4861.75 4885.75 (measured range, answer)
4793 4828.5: -3.8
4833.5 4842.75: -0.3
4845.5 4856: -0.7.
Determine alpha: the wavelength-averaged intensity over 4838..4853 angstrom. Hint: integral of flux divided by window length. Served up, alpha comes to 76.7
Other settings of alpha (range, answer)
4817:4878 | 75.2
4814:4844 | 72.4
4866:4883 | 76.6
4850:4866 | 77.9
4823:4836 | 70.5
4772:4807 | 68.5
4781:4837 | 71.7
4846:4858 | 78.8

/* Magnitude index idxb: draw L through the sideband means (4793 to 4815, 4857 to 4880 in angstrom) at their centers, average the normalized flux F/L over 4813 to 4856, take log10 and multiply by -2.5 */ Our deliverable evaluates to 0.03 mag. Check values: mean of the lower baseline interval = 75.2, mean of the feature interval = 74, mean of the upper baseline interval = 77.1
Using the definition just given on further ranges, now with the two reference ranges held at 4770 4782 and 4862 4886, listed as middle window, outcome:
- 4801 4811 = -0.160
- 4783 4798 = -0.078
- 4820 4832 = -0.009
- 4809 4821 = -0.109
